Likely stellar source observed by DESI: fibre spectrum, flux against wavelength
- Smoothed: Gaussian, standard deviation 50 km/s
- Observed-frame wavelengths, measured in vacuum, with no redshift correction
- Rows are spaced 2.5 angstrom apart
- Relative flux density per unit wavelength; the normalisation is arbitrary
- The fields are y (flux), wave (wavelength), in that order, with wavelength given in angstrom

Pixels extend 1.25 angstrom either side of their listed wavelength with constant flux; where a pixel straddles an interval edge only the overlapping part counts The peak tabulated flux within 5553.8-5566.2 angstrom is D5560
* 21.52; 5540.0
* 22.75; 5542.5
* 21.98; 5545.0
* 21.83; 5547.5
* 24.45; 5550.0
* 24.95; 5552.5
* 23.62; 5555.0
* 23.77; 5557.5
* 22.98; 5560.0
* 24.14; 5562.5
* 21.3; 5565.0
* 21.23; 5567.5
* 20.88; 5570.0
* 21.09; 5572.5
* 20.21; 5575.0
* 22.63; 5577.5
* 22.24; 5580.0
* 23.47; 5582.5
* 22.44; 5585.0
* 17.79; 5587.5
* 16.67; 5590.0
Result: 24.14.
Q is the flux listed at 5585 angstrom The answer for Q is 22.44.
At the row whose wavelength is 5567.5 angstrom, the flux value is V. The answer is 21.23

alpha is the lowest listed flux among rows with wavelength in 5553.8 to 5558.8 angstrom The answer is 23.62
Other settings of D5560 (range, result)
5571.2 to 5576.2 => 21.09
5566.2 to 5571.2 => 21.23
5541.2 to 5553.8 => 24.95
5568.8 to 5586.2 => 23.47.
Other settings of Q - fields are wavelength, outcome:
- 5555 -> 23.62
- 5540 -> 21.52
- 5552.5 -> 24.95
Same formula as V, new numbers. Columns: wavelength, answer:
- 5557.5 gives 23.77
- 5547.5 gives 21.83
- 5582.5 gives 23.47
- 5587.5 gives 17.79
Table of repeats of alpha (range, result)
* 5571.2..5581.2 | 20.21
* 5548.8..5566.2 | 21.3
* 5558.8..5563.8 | 22.98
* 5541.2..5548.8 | 21.83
